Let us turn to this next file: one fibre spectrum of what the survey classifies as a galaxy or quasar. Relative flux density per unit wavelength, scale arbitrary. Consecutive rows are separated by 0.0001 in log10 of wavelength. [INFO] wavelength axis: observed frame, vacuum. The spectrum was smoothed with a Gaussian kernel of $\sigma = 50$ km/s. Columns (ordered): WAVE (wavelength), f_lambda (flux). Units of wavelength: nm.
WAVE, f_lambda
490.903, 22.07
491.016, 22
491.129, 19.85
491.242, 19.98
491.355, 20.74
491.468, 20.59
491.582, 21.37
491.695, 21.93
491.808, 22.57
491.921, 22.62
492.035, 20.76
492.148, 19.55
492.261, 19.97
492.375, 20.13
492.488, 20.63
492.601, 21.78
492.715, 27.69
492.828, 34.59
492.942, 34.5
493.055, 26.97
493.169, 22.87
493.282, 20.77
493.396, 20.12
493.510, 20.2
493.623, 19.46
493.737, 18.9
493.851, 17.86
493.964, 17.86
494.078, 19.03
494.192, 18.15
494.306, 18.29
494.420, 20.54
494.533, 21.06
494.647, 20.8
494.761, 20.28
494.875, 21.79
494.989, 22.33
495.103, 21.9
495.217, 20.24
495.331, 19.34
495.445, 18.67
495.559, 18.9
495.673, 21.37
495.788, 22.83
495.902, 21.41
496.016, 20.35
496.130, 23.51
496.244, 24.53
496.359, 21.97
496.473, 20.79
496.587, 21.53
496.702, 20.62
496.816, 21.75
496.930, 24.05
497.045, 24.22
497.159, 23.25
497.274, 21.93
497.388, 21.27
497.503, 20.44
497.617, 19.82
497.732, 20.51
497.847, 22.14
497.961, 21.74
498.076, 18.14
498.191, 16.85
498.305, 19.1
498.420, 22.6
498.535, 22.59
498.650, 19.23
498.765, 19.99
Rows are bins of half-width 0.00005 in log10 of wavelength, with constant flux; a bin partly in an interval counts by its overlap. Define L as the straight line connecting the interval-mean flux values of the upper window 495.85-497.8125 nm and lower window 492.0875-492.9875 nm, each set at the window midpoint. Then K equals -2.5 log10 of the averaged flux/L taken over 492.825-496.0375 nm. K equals 0.11 mag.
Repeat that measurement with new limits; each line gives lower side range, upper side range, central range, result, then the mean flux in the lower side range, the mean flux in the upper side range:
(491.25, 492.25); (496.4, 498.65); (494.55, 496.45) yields 0.00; 21.1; 21.2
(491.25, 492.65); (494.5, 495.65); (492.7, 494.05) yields -0.12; 21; 20.5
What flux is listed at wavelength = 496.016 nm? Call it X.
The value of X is 20.35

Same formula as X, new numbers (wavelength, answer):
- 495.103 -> 21.9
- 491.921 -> 22.62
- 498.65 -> 19.23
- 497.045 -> 24.22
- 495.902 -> 21.41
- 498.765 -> 19.99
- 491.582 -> 21.37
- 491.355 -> 20.74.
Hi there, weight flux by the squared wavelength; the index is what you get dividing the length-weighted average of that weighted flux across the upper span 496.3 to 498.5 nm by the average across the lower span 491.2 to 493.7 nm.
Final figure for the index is 1.0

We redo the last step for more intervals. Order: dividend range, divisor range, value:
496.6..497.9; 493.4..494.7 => 1.14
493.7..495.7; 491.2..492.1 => 0.94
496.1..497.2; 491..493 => 1.01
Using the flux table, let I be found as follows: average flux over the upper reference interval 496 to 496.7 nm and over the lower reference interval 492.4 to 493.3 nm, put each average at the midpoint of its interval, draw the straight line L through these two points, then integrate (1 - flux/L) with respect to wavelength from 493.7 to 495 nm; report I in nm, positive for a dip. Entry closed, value 0.254 nm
